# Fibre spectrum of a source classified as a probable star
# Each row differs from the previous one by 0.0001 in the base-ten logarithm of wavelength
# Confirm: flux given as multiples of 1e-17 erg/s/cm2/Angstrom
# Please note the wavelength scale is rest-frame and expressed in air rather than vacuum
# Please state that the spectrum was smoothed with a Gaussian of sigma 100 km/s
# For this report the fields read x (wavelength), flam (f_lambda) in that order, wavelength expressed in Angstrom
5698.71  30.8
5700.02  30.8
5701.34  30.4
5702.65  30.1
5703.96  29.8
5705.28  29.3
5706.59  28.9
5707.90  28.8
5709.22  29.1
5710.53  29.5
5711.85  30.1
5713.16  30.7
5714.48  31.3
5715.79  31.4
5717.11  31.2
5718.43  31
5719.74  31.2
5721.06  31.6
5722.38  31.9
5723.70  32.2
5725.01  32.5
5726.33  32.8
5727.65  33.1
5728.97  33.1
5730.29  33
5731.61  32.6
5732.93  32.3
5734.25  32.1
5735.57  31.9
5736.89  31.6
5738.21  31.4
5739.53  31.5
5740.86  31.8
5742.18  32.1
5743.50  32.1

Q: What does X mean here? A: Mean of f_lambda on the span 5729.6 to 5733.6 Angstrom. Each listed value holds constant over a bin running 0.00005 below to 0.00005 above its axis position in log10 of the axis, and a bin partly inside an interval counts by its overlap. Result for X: 32.6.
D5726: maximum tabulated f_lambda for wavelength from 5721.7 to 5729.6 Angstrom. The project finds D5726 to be 33.1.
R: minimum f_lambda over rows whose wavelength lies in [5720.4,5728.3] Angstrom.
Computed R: 31.6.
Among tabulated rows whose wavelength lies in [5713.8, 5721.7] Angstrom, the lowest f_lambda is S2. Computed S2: 31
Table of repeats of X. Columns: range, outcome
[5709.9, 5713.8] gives 30.1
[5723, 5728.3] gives 32.7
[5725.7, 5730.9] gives 33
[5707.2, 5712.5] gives 29.4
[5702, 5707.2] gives 29.5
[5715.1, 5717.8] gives 31.3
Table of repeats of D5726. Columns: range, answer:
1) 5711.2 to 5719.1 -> 31.4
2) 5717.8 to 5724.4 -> 32.2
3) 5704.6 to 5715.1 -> 31.3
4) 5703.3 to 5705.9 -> 29.8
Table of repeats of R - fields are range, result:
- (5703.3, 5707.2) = 28.9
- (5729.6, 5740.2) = 31.4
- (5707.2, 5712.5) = 28.8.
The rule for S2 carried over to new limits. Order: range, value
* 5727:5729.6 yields 33.1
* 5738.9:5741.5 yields 31.5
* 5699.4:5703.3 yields 30.1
